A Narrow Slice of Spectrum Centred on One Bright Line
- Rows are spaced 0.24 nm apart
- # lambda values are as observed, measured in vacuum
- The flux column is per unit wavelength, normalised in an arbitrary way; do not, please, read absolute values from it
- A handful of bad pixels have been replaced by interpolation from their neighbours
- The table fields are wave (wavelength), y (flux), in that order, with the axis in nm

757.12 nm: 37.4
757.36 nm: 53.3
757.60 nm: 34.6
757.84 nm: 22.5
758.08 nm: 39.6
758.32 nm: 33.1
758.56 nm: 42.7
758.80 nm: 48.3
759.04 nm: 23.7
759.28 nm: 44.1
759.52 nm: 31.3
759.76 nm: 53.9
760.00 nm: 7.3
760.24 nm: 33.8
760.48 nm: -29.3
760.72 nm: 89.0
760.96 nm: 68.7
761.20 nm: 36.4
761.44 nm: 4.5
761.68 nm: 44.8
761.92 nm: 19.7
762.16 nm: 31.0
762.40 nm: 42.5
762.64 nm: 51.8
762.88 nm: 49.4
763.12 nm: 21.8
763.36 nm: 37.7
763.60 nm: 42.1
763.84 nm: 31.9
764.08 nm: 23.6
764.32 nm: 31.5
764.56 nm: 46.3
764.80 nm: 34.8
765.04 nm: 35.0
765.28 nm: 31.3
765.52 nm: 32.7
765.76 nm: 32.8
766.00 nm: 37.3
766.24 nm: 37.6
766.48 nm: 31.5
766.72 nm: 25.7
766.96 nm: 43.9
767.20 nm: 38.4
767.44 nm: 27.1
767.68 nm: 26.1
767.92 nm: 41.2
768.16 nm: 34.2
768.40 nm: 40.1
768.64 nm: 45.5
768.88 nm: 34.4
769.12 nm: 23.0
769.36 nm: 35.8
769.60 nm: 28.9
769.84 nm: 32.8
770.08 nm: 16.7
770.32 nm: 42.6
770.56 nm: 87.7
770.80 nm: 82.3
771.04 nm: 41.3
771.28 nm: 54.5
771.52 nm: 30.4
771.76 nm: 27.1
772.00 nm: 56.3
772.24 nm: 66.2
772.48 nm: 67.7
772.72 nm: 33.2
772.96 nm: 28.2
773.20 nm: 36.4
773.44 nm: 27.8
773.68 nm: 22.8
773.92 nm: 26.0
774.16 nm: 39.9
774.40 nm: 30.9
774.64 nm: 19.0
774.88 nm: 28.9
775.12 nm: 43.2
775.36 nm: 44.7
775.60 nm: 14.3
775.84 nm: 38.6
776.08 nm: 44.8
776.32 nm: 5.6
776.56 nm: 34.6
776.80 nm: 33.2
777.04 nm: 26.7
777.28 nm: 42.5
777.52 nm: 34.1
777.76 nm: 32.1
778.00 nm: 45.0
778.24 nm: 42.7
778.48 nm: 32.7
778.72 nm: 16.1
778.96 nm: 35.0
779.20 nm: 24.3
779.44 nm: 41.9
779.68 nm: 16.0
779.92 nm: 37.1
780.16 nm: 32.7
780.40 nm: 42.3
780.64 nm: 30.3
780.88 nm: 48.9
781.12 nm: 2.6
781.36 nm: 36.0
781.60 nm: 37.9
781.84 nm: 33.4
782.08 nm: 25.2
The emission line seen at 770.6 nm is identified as [S II]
